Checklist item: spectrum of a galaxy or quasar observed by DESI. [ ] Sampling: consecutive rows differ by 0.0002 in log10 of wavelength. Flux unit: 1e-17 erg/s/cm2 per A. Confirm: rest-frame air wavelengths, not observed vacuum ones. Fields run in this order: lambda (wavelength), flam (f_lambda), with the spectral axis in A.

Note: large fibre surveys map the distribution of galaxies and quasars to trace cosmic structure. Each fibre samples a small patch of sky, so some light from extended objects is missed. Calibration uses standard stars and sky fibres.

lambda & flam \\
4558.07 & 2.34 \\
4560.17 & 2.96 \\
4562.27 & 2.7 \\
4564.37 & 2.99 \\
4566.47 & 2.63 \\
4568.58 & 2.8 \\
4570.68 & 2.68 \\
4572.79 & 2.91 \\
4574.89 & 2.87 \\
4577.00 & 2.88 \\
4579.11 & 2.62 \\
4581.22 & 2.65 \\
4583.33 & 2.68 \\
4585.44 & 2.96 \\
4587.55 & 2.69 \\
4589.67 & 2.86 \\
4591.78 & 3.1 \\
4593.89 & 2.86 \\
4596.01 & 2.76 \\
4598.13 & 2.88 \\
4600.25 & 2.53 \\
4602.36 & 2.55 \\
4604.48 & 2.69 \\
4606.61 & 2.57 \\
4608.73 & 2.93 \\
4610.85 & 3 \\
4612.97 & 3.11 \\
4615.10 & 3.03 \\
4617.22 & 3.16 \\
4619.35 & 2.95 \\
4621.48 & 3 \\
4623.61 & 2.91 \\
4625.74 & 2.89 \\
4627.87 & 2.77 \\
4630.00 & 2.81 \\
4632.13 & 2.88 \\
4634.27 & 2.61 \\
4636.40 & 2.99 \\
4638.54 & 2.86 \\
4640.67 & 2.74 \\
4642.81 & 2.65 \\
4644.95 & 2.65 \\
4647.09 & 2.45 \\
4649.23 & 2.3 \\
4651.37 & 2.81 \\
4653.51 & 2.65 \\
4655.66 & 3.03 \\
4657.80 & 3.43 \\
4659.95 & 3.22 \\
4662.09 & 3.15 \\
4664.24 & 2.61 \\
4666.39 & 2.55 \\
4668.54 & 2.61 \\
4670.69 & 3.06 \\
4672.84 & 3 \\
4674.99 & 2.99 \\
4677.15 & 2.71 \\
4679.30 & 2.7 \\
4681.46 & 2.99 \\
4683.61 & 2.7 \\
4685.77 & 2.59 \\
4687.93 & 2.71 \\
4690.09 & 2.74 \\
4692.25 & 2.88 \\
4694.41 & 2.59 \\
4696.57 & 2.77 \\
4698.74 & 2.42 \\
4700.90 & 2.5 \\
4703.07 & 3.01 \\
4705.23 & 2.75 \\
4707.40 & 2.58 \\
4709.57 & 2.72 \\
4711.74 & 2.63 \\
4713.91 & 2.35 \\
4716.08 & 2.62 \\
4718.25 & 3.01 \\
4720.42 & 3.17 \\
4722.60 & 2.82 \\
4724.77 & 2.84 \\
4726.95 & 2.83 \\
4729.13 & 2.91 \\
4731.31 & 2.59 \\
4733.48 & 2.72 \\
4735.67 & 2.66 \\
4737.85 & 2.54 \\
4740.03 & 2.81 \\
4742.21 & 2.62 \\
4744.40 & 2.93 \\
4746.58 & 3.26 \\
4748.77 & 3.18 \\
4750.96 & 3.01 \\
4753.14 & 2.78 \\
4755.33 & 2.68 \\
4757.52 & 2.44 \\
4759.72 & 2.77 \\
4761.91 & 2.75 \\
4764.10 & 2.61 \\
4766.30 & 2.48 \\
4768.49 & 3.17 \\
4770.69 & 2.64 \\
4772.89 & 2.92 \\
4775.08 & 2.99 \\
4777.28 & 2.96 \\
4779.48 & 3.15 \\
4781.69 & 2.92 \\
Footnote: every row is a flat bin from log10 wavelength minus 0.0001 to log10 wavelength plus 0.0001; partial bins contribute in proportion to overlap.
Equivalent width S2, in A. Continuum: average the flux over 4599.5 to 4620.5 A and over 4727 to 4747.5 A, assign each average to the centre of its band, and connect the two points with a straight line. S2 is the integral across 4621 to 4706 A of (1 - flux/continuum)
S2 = 1.1 A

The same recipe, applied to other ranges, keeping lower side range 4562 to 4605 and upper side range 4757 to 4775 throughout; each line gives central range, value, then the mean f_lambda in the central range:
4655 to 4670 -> -1.0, 2.94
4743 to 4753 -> -1.1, 3.05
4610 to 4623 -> -1.2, 3.04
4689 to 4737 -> 0.4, 2.73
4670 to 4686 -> -0.5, 2.85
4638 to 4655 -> 0.8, 2.64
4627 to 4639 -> -0.2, 2.82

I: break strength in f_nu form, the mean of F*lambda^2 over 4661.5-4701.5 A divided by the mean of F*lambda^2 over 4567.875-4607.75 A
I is 1.0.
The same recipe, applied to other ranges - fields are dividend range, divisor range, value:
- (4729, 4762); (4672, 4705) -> 1.04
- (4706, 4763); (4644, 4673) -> 1.02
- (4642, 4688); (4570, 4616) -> 1.03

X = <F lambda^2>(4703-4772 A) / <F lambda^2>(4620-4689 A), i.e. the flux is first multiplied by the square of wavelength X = 1.02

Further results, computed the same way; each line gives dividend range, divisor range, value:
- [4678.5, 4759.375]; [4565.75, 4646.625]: 1.03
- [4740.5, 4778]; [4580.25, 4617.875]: 1.07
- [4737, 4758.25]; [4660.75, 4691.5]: 1.04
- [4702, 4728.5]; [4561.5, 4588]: 1.06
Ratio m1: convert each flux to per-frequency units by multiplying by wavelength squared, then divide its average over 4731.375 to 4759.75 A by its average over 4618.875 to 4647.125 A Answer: 1.0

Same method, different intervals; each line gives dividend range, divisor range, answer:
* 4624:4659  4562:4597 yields 1.02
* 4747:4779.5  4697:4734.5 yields 1.06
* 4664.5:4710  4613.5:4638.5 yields 0.97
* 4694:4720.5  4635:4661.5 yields 0.98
